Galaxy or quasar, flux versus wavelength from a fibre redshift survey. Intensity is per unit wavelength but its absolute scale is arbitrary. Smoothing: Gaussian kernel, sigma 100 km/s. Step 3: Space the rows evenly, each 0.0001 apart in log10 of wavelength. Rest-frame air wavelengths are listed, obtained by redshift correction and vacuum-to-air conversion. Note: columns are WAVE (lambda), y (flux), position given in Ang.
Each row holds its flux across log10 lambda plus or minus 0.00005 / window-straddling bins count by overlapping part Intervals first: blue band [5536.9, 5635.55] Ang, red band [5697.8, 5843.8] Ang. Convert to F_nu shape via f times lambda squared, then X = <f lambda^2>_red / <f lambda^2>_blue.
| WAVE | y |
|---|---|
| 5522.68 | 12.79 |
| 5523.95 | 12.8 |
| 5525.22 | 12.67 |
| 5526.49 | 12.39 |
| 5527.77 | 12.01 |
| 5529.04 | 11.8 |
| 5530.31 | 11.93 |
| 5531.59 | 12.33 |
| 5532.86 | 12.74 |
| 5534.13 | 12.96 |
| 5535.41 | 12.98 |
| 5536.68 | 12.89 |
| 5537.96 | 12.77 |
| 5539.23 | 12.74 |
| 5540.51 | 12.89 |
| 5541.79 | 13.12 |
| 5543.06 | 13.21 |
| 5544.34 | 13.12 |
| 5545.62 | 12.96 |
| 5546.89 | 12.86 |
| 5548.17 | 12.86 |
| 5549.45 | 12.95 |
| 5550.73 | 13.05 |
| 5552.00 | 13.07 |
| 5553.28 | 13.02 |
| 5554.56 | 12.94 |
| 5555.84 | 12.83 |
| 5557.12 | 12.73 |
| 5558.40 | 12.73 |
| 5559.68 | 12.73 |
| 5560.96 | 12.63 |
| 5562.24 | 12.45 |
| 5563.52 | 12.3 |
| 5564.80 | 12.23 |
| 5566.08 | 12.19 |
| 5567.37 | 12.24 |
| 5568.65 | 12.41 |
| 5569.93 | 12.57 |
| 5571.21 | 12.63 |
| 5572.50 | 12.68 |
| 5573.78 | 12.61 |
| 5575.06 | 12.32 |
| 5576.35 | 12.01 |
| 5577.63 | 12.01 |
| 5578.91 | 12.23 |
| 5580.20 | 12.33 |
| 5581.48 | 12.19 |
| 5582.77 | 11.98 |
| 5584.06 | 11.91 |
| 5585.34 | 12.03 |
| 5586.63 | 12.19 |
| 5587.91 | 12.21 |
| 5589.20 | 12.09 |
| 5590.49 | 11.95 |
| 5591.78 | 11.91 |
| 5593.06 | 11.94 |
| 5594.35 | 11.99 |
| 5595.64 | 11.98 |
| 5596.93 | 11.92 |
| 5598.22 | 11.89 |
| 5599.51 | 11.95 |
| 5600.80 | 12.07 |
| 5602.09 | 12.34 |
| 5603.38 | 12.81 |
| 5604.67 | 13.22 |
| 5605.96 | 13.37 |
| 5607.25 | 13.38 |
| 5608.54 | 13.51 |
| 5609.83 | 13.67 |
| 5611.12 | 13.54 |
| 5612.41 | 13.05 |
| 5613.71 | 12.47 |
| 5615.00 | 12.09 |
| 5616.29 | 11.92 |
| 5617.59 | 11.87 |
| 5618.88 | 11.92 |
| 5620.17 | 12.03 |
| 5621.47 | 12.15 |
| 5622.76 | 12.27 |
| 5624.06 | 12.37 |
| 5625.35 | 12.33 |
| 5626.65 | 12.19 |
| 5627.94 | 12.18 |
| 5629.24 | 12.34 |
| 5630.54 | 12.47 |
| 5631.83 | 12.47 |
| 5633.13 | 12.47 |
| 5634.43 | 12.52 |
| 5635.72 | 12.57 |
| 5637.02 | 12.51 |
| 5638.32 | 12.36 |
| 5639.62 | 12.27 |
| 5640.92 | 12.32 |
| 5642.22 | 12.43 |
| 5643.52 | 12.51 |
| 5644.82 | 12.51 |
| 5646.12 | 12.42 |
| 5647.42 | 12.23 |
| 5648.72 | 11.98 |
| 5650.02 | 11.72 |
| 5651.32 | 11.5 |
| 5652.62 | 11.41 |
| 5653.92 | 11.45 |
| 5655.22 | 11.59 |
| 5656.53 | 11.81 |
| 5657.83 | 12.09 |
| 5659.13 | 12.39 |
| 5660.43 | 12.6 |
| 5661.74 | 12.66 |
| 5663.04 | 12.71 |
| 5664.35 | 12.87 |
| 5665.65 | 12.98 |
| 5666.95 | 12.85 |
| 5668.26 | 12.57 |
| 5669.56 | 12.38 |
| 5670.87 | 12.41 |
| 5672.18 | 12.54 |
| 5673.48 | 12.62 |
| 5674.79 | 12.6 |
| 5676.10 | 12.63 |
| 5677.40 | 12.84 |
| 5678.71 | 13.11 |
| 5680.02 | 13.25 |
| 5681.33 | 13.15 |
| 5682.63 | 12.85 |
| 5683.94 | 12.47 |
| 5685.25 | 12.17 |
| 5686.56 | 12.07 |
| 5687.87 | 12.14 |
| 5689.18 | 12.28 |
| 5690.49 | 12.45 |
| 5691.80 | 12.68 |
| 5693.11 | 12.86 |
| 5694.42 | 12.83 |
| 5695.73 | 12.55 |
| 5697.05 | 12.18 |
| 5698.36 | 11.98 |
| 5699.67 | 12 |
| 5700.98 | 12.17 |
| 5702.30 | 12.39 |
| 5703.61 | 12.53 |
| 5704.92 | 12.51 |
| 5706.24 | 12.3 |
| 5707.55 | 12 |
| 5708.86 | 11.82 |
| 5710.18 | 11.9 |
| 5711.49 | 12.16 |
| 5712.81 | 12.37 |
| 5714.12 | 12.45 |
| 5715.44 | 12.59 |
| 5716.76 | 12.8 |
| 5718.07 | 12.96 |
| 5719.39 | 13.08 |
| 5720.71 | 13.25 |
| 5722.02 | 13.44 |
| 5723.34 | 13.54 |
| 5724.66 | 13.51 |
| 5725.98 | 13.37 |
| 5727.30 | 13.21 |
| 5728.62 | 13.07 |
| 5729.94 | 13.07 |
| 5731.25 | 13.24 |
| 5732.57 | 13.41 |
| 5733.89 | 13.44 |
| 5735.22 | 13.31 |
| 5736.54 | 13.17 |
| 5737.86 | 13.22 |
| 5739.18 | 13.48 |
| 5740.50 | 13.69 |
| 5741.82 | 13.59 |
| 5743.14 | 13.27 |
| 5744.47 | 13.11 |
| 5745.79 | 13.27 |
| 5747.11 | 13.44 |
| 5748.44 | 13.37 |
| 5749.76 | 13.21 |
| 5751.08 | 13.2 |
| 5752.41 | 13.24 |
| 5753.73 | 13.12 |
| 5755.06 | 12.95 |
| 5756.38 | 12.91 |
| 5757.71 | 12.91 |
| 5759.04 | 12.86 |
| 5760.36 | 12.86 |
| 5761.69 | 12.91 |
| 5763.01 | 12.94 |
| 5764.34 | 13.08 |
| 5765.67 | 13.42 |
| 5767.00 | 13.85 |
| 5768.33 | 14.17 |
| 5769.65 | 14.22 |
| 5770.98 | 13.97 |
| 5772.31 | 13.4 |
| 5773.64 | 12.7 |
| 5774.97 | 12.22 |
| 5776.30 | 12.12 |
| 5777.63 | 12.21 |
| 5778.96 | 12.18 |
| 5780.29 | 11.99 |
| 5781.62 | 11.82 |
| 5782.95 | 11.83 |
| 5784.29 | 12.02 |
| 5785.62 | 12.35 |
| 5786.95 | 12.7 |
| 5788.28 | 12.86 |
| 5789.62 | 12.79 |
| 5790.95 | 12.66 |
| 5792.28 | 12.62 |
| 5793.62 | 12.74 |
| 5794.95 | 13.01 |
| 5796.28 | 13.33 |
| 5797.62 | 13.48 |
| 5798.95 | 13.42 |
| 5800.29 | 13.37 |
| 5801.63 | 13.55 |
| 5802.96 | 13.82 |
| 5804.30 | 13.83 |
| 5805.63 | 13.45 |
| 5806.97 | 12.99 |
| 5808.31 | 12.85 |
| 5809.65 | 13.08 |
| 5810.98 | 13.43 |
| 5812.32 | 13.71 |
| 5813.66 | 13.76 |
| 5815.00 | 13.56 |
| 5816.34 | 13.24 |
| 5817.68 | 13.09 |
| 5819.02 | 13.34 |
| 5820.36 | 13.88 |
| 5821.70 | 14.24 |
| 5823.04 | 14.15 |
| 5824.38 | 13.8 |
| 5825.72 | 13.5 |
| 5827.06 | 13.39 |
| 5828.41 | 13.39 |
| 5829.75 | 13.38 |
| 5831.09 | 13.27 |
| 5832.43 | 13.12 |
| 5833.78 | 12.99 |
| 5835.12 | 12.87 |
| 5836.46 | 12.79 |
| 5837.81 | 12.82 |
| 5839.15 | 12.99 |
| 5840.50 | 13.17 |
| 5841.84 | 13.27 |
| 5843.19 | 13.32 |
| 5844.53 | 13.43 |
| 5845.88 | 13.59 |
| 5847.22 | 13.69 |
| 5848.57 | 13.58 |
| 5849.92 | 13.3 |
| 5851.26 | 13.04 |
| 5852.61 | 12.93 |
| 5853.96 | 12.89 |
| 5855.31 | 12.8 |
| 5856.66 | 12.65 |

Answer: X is 1.1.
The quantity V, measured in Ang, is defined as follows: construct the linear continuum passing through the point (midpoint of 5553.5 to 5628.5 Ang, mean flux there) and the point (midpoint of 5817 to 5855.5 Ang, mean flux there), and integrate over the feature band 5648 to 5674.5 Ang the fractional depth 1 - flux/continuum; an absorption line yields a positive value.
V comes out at 0.83 Ang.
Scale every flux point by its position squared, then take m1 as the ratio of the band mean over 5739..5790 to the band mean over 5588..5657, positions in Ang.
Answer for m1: 1.11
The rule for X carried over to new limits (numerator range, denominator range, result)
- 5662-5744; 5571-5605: 1.09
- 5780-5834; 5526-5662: 1.14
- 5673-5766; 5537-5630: 1.08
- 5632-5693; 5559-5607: 1.04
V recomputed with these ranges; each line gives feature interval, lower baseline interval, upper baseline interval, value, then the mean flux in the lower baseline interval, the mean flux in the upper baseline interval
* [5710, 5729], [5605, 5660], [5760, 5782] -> -0.30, 12.4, 13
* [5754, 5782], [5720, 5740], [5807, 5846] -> 0.80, 13.3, 13.3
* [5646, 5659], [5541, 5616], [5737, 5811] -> 0.94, 12.5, 13.1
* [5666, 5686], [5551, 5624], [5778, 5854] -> 0.02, 12.4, 13.2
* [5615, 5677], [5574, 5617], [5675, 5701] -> 0.85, 12.4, 12.5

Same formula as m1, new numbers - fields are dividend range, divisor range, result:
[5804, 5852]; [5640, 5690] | 1.14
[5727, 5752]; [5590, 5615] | 1.11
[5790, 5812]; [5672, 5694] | 1.09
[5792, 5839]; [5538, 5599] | 1.17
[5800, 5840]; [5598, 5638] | 1.15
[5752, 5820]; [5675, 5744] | 1.05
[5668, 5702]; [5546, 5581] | 1.04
